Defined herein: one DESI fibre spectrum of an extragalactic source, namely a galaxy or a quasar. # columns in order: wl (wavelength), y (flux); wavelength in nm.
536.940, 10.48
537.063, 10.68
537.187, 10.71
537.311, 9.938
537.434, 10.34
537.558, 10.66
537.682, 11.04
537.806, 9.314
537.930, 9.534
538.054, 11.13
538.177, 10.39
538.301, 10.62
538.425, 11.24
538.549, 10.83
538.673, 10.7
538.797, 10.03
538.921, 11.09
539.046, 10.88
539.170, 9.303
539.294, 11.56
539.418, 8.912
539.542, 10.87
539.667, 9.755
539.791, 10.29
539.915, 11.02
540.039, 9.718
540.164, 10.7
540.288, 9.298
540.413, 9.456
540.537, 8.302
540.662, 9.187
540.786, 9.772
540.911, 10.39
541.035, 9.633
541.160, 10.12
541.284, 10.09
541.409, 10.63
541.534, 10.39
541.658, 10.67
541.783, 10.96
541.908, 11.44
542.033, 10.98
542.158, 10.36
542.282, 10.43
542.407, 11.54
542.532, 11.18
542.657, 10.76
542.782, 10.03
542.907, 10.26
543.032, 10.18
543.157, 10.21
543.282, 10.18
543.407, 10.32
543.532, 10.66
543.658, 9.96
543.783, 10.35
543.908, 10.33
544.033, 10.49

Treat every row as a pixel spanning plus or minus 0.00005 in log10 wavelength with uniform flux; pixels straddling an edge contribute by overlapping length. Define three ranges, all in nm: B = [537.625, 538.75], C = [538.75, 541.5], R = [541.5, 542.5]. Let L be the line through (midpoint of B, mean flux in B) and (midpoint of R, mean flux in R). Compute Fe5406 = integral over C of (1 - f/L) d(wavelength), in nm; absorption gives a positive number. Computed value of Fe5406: 0.168 nm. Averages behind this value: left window 10.5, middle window 10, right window 10.9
